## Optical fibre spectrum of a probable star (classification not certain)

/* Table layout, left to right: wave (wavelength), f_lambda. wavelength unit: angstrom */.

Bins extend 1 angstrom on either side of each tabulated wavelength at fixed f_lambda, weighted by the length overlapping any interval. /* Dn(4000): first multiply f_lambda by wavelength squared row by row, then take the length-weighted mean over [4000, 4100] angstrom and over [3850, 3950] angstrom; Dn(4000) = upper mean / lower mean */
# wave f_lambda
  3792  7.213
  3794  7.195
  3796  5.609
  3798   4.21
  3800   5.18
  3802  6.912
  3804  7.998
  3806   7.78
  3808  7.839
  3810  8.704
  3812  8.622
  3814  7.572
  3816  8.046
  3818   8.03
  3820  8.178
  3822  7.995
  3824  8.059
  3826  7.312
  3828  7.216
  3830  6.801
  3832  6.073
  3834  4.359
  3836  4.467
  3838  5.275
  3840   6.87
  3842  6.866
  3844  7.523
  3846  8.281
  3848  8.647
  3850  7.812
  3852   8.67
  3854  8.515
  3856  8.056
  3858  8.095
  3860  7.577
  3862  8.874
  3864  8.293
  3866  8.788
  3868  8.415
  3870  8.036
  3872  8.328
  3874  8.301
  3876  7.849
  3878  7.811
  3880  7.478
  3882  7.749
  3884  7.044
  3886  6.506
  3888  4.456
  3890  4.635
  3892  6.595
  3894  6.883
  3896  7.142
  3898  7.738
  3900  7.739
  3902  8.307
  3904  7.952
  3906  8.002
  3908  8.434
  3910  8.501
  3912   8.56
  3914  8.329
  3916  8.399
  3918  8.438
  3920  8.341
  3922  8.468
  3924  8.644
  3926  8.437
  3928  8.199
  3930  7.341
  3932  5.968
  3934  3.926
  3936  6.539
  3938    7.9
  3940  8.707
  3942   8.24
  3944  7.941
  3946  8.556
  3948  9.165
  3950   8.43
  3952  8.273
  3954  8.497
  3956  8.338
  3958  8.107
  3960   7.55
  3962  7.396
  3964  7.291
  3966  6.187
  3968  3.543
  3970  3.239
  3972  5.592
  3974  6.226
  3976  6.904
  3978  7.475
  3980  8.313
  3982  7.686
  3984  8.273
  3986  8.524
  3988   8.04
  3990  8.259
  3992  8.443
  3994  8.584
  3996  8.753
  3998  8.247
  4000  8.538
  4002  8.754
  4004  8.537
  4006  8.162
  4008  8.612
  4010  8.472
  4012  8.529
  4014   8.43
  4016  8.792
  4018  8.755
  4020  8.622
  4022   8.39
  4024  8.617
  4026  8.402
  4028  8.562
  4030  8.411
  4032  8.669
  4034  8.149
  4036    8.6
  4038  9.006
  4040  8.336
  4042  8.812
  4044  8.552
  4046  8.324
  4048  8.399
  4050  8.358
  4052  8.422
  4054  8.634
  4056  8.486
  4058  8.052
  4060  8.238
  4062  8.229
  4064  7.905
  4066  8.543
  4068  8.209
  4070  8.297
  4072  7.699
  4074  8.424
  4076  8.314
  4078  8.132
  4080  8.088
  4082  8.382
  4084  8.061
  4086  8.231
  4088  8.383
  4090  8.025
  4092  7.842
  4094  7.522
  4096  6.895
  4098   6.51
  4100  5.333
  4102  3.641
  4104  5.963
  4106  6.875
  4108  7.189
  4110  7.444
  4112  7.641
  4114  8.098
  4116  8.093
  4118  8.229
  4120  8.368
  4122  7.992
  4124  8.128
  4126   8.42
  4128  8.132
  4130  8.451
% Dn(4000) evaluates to 1.15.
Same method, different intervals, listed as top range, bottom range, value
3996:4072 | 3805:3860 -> 1.25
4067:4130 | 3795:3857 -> 1.22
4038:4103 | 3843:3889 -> 1.12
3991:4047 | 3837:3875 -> 1.16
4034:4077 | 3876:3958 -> 1.17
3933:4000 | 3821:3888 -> 1.06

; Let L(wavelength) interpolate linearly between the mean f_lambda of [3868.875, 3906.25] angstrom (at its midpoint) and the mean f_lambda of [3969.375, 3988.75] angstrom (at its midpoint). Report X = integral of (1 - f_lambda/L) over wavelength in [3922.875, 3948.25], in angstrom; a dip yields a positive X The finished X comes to -1.6 angstrom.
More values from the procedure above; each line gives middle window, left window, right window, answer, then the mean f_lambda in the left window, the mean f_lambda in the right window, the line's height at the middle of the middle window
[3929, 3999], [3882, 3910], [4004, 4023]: 4.33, 7.11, 8.53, 7.93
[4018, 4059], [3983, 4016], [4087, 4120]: -2.75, 8.46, 7.14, 7.96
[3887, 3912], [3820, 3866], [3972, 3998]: 1.11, 7.4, 7.88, 7.59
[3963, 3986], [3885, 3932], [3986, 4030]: 4.74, 7.62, 8.5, 8.2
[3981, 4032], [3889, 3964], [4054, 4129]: -4.54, 7.79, 7.74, 7.77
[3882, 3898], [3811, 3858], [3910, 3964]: 2.73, 7.37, 7.95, 7.68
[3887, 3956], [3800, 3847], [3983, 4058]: 1.29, 7.21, 8.49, 7.85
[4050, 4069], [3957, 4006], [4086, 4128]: -2.32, 7.45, 7.37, 7.4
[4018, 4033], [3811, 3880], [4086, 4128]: -2.19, 7.63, 7.37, 7.45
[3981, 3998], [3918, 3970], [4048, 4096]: -1.22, 7.53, 8.17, 7.76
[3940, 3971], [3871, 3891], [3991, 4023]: 1.84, 7.02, 8.54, 7.92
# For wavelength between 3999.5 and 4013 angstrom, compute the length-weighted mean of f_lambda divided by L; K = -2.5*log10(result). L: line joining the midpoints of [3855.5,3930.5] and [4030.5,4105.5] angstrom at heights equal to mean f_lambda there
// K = -0.083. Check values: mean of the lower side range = 7.81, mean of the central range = 8.51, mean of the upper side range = 7.93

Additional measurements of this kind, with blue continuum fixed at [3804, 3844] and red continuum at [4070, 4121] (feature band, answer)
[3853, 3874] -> -0.15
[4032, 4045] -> -0.15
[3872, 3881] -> -0.09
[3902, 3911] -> -0.13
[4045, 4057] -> -0.13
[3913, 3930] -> -0.14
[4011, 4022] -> -0.16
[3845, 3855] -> -0.16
